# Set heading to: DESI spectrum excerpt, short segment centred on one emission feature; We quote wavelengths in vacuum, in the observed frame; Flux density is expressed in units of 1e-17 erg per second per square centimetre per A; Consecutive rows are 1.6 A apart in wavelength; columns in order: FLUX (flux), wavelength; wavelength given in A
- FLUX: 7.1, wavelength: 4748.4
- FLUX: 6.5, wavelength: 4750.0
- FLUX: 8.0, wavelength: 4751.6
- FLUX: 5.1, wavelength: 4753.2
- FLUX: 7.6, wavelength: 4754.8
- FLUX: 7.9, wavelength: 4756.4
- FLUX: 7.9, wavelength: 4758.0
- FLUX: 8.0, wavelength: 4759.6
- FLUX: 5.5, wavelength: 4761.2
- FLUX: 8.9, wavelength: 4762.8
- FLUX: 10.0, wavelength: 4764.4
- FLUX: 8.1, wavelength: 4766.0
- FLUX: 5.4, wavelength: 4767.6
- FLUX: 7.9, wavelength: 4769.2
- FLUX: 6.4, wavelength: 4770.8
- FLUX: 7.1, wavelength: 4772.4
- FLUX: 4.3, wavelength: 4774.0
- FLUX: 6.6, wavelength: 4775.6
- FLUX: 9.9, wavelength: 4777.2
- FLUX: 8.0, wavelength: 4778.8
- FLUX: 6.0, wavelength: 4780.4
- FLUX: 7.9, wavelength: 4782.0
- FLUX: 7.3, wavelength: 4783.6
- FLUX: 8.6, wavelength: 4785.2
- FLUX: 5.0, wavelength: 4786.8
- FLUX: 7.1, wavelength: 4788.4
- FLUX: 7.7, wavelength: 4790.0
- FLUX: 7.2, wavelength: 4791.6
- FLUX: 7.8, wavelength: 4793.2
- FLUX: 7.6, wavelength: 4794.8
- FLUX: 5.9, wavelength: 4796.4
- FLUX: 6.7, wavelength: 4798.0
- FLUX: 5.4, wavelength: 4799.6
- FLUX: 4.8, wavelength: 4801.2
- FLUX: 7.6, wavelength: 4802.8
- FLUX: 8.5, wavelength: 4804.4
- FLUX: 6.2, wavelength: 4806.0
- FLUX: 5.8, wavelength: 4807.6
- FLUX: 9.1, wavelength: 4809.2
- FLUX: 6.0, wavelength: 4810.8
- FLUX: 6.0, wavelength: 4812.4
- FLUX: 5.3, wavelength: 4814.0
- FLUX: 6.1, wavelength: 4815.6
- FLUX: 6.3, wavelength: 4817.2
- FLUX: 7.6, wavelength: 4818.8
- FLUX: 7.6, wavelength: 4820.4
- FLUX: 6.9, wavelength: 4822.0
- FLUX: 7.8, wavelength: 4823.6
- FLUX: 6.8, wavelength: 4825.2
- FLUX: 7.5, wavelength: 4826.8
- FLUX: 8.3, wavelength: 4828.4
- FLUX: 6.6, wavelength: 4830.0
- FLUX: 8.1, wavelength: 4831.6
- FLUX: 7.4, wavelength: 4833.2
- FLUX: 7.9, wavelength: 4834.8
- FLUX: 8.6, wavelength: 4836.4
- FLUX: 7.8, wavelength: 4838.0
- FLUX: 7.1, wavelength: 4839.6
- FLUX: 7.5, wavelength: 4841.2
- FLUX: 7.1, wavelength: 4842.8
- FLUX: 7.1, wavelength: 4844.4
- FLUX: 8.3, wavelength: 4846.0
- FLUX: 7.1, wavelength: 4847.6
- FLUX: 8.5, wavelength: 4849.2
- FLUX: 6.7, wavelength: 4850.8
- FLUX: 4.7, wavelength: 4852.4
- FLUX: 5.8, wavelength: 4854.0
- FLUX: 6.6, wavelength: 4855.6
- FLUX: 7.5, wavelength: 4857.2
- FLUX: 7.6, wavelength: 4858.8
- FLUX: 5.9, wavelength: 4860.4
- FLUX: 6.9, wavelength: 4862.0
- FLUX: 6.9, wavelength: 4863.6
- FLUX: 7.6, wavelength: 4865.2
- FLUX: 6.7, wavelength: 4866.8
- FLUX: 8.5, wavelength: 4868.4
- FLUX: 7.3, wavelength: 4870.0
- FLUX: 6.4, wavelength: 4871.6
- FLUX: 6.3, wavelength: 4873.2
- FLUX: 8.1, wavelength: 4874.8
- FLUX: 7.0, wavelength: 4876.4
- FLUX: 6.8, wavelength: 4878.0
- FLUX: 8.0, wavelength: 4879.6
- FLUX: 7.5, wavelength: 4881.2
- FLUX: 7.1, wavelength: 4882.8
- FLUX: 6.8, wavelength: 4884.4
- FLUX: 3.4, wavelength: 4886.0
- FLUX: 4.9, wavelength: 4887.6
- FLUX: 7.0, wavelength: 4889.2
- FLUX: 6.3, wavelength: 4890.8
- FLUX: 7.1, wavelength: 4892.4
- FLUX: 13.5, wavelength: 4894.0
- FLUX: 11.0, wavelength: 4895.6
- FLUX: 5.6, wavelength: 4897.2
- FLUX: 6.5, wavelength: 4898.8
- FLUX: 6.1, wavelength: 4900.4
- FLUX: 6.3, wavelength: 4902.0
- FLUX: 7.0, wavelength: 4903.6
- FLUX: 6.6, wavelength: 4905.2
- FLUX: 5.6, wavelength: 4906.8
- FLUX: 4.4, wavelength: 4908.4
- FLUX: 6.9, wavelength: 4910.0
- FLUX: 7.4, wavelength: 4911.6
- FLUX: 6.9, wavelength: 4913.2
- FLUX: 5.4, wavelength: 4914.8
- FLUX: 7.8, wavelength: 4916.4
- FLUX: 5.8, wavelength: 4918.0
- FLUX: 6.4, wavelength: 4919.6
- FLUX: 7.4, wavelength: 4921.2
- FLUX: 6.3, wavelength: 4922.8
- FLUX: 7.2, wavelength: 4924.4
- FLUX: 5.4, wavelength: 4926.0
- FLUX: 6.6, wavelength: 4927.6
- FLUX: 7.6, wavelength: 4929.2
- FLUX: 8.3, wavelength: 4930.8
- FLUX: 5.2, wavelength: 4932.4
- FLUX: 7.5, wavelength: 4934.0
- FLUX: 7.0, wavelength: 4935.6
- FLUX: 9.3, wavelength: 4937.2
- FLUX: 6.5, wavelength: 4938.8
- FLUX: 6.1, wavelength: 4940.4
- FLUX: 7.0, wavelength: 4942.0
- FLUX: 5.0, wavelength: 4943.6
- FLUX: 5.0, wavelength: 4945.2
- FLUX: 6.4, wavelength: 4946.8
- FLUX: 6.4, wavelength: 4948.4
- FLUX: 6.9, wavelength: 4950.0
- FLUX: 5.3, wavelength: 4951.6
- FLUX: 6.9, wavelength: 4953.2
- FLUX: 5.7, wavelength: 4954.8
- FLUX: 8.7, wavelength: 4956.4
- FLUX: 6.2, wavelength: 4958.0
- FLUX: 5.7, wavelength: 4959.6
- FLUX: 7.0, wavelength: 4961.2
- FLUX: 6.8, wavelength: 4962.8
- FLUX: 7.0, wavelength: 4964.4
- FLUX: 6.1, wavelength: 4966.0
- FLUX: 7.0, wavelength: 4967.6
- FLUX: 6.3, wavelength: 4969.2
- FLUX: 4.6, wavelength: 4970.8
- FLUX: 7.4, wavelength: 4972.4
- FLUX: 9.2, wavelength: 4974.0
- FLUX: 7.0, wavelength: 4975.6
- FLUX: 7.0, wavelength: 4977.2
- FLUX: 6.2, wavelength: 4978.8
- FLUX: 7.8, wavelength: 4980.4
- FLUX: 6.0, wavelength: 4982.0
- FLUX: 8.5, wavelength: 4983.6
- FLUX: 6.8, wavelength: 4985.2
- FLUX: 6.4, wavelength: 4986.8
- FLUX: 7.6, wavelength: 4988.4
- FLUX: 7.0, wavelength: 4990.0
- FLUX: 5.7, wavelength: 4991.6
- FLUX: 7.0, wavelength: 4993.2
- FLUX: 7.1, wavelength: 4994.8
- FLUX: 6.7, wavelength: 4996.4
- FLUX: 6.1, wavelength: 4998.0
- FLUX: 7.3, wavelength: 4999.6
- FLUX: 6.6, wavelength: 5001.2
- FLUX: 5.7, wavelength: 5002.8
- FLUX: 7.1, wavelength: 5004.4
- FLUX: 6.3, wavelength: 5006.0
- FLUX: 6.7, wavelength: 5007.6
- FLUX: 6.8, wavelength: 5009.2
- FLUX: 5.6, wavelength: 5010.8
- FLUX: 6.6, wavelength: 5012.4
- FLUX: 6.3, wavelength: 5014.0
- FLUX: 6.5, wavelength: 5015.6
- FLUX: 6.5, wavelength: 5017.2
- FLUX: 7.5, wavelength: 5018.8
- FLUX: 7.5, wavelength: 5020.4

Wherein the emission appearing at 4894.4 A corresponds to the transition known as H-gamma 4340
